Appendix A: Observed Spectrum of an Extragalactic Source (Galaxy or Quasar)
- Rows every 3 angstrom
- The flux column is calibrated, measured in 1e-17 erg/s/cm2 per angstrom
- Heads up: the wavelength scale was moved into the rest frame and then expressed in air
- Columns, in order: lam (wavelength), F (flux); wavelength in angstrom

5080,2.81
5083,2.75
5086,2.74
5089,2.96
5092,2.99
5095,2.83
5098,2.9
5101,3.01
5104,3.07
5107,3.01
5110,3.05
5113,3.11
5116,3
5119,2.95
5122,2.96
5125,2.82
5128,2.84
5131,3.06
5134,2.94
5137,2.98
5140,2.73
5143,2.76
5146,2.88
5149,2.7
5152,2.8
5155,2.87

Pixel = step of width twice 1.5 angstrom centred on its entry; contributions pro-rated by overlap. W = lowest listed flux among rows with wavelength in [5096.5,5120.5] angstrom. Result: 2.9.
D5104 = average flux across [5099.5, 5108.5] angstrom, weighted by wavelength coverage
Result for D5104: 3.03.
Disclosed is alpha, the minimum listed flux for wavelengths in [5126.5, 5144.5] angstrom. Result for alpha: 2.73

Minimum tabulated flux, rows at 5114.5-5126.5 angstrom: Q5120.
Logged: 2.82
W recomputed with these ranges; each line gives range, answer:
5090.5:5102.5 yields 2.83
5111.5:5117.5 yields 3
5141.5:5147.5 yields 2.76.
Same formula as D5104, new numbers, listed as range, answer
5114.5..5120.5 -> 2.98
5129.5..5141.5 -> 2.93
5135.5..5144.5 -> 2.82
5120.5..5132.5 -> 2.92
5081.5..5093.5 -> 2.86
